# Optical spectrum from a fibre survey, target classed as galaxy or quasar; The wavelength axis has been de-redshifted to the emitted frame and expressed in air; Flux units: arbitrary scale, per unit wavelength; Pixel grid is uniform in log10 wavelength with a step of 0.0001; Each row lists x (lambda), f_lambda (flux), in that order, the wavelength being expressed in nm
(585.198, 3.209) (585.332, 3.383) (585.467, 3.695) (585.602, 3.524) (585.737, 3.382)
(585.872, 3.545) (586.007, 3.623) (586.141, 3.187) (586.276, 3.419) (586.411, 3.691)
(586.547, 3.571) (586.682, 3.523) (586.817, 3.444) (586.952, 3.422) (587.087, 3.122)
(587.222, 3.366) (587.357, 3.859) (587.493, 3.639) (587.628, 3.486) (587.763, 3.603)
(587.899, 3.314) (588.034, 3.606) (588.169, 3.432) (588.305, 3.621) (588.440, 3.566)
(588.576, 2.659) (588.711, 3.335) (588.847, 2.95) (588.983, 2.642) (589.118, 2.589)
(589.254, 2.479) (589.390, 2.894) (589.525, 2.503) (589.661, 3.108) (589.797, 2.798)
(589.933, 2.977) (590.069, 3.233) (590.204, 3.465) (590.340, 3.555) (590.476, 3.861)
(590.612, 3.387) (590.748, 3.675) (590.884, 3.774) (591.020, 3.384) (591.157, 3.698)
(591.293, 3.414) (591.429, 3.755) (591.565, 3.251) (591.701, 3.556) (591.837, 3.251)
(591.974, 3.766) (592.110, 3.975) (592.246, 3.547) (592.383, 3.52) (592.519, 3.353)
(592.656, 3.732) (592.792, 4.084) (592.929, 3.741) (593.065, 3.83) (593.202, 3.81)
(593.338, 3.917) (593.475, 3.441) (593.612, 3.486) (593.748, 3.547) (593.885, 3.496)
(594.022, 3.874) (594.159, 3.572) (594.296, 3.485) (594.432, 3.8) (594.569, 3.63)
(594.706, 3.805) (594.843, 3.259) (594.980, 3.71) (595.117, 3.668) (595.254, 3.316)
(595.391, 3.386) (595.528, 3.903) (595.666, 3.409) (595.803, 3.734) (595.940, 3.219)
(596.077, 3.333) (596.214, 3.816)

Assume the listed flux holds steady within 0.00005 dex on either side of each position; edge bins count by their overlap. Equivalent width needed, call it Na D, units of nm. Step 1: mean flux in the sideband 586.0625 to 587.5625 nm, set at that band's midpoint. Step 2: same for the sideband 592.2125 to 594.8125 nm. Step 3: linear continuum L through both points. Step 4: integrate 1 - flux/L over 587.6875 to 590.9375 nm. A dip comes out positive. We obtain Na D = 0.31 nm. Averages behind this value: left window 3.48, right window 3.66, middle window 3.21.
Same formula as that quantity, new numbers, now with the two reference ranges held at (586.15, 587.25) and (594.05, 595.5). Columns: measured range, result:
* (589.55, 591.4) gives 0.06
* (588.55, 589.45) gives 0.18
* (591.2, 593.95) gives -0.06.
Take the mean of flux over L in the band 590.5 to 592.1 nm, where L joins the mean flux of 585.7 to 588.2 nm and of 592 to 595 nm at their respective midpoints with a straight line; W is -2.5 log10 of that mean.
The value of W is 0.01 mag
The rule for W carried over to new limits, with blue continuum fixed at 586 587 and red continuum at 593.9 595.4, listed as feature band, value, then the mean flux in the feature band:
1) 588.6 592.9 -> 0.06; 3.34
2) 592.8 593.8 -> -0.04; 3.71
